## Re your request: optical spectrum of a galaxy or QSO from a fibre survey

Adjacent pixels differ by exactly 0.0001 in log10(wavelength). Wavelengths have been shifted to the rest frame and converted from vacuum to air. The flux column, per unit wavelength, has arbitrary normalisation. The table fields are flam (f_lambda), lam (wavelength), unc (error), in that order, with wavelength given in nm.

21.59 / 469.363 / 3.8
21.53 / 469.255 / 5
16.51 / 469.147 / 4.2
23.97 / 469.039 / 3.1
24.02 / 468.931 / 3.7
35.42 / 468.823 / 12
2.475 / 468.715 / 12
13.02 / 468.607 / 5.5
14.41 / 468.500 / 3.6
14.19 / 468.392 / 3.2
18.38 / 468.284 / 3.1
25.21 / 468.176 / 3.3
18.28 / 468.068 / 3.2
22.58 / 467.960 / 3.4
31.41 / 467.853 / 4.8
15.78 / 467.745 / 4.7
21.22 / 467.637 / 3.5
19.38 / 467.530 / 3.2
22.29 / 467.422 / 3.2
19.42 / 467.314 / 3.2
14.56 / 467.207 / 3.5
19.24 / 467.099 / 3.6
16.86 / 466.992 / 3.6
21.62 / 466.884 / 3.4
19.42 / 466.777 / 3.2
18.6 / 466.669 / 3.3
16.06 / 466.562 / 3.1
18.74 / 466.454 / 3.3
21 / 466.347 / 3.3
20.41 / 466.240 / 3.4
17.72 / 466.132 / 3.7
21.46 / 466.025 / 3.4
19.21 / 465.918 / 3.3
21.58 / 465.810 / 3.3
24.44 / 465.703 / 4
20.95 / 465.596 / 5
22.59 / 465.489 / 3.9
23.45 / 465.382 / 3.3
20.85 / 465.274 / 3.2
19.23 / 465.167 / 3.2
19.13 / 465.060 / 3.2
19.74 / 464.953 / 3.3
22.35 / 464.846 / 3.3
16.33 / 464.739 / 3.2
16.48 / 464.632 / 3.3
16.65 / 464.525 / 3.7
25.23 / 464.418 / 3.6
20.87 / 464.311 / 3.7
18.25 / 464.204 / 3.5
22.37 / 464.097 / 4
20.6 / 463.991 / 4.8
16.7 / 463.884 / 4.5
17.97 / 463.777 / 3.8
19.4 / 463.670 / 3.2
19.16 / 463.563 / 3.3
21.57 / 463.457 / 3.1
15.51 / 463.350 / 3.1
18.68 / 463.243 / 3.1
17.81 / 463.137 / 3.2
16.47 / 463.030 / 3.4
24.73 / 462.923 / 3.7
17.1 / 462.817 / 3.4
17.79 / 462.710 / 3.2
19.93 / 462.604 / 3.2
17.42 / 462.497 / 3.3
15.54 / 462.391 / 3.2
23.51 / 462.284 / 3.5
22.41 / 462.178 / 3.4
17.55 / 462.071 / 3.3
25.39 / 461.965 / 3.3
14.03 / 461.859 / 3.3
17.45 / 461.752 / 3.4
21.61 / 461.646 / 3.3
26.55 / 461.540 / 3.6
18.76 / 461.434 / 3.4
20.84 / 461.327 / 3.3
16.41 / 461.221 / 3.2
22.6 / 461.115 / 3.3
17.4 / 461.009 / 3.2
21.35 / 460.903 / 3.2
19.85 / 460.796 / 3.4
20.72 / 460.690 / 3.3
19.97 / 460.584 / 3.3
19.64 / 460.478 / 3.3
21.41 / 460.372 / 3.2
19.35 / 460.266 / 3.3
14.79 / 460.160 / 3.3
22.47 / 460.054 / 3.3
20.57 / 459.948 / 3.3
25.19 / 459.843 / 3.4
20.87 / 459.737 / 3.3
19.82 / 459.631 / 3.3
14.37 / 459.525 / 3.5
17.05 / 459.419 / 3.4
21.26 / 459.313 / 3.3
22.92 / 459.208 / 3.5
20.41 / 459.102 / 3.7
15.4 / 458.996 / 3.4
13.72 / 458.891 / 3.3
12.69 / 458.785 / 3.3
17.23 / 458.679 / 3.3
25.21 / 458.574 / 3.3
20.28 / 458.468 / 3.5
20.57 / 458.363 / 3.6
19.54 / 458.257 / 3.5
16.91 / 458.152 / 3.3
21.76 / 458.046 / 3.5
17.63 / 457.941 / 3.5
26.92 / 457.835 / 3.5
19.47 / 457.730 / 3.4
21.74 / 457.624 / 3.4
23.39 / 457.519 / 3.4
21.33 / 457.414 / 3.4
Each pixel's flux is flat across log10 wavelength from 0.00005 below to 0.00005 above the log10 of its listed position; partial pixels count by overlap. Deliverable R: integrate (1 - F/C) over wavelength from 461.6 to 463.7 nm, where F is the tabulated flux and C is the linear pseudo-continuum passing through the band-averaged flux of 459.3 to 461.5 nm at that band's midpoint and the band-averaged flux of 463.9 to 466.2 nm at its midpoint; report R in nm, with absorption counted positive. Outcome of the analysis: 0.10 nm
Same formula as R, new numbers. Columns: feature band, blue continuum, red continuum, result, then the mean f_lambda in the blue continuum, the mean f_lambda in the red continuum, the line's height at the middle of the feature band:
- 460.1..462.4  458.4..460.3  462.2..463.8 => -0.11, 19.1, 18.9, 19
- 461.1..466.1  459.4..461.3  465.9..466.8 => -0.11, 19.7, 19.2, 19.4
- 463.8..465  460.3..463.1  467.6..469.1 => 0.02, 19.8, 20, 19.9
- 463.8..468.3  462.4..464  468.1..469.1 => -0.33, 18.6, 19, 18.8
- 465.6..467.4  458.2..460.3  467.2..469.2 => 0.01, 19.2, 19.7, 19.6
